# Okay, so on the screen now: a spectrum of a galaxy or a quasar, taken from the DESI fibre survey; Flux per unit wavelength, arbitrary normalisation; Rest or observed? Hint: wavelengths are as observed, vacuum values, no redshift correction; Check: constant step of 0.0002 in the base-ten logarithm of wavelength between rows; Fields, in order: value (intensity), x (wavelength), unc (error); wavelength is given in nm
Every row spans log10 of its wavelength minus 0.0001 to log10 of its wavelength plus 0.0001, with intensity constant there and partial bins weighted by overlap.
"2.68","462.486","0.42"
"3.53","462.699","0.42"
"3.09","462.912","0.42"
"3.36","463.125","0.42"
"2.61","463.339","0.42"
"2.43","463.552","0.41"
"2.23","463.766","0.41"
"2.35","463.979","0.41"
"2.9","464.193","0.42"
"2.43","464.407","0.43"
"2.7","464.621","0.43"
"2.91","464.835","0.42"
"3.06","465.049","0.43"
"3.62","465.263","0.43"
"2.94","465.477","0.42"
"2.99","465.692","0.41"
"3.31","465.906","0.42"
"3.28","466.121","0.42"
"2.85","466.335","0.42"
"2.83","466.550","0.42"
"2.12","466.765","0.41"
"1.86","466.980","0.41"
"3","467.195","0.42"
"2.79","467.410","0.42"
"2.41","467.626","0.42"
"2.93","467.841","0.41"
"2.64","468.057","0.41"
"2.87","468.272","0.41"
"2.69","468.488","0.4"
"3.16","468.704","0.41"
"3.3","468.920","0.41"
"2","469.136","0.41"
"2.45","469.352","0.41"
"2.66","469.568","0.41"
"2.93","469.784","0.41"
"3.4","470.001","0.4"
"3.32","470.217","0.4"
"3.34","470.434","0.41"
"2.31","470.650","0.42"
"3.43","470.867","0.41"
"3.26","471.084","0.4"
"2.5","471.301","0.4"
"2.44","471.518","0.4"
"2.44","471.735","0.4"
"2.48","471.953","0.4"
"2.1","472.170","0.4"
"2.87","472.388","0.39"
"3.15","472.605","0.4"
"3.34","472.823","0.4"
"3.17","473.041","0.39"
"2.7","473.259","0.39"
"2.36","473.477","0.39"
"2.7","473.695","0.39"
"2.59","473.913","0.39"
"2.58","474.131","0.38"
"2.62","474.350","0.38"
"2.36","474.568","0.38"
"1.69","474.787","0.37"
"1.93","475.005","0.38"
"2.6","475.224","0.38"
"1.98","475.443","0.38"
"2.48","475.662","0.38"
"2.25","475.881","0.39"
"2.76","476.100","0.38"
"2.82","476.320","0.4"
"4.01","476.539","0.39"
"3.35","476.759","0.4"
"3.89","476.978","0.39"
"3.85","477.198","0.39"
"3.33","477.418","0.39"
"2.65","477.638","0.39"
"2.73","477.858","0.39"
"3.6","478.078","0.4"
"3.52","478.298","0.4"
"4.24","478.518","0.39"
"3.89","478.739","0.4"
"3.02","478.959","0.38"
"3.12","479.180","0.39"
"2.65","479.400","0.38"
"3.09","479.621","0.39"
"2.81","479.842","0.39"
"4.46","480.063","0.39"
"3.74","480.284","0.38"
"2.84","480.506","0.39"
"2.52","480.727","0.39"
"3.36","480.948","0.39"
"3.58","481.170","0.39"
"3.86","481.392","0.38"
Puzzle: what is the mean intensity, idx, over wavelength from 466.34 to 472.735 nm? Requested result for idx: 2.75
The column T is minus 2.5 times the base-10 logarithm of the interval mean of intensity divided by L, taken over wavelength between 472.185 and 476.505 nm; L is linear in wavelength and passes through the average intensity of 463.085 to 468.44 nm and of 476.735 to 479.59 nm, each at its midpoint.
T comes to 0.222 mag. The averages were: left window 2.77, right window 3.37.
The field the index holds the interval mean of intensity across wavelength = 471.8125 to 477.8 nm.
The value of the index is 2.76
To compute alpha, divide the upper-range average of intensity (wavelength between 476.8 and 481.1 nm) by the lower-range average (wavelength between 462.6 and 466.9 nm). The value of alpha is 1.2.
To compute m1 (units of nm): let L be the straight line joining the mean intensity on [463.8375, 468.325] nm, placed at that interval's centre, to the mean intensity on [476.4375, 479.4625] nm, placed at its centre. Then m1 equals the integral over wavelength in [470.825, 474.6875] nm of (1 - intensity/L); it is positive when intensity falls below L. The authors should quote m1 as 0.53 nm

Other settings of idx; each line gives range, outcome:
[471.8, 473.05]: 2.81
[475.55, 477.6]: 3.17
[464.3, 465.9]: 2.97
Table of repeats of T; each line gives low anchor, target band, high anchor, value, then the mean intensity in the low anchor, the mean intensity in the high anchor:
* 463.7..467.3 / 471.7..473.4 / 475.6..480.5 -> 0.105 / 2.79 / 3.28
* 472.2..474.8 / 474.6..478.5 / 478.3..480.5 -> 0.058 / 2.7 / 3.42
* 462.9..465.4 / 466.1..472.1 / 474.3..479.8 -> 0.041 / 2.8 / 2.98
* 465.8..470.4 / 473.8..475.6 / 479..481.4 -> 0.304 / 2.81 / 3.24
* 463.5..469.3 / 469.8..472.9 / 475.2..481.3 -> 0.023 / 2.76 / 3.19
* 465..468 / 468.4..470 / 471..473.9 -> 0.002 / 2.85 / 2.72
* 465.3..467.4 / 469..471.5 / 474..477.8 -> -0.023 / 2.83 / 2.77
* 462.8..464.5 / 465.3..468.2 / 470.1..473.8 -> -0.022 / 2.68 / 2.82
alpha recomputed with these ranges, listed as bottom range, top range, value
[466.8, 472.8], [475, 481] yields 1.14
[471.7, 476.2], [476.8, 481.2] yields 1.32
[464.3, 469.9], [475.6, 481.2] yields 1.16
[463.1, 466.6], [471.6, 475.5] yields 0.89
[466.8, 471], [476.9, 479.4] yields 1.21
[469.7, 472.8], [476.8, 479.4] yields 1.19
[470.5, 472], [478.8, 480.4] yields 1.21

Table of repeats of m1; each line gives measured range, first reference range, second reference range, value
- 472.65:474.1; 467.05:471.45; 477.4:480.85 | 0.10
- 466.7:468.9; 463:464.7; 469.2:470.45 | 0.13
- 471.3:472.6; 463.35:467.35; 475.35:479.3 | 0.21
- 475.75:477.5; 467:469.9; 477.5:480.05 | -0.07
